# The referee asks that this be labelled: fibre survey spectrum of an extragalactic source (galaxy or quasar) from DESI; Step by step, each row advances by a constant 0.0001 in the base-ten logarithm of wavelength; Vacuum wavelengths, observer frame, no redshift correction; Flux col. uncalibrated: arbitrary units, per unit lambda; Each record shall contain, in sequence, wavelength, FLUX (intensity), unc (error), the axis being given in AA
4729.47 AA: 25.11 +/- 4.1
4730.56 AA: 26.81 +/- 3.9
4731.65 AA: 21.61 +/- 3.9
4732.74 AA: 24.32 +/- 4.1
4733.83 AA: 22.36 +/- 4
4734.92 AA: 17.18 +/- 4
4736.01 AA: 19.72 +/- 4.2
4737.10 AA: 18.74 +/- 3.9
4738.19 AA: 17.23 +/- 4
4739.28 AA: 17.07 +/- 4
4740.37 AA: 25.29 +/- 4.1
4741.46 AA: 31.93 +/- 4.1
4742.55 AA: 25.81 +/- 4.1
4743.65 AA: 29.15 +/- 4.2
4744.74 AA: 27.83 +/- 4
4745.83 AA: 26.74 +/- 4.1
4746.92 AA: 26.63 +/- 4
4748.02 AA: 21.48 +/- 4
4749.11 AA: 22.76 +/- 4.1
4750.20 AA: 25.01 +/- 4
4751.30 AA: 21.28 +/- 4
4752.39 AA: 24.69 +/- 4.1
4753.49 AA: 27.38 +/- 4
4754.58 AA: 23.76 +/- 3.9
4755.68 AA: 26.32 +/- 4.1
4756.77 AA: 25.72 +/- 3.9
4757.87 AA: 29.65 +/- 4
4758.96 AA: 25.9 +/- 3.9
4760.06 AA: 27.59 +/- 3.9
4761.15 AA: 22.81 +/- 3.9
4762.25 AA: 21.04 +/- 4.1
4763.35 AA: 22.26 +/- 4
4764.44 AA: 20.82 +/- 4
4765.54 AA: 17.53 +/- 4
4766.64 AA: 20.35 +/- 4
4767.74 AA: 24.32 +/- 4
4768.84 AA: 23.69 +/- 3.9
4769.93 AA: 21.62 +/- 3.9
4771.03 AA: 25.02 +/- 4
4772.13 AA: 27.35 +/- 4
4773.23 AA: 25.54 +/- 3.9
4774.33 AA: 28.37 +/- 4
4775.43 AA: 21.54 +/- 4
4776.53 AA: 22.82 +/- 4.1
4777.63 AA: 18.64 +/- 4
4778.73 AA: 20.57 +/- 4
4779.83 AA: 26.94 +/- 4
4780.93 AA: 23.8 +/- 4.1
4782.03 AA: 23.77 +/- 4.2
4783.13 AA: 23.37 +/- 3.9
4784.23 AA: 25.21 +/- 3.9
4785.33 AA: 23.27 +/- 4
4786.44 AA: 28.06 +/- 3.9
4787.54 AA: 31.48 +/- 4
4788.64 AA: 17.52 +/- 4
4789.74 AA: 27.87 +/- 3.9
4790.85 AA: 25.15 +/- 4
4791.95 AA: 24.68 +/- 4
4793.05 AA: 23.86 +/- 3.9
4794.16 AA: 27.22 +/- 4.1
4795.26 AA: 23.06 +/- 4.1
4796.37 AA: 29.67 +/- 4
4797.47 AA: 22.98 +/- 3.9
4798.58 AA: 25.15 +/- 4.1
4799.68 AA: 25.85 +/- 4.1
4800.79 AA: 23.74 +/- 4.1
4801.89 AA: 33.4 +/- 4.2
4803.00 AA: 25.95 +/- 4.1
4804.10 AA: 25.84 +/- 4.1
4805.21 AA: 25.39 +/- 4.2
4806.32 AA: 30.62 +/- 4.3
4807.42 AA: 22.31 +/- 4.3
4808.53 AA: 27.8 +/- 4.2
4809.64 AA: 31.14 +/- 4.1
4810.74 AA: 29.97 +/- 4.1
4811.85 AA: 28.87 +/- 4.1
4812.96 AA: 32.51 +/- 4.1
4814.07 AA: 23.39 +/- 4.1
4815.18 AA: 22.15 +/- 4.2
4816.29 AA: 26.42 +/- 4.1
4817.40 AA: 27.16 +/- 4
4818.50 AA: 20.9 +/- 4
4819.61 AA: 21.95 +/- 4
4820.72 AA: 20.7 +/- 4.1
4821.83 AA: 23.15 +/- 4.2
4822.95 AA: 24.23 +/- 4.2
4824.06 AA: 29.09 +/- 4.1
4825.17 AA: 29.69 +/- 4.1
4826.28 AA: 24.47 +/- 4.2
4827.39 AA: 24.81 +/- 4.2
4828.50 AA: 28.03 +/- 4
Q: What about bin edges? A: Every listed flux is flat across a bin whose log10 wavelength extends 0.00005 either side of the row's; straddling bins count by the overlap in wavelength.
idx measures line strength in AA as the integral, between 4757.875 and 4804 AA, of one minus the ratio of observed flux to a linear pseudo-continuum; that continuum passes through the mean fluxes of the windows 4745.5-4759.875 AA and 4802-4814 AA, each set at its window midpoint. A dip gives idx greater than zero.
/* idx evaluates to 3.8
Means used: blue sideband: 25.2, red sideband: 28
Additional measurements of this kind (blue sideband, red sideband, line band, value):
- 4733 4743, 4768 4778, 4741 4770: -2.3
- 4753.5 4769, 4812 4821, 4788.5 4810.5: -1.6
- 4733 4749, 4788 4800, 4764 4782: 0.9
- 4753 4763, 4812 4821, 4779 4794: 0.1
